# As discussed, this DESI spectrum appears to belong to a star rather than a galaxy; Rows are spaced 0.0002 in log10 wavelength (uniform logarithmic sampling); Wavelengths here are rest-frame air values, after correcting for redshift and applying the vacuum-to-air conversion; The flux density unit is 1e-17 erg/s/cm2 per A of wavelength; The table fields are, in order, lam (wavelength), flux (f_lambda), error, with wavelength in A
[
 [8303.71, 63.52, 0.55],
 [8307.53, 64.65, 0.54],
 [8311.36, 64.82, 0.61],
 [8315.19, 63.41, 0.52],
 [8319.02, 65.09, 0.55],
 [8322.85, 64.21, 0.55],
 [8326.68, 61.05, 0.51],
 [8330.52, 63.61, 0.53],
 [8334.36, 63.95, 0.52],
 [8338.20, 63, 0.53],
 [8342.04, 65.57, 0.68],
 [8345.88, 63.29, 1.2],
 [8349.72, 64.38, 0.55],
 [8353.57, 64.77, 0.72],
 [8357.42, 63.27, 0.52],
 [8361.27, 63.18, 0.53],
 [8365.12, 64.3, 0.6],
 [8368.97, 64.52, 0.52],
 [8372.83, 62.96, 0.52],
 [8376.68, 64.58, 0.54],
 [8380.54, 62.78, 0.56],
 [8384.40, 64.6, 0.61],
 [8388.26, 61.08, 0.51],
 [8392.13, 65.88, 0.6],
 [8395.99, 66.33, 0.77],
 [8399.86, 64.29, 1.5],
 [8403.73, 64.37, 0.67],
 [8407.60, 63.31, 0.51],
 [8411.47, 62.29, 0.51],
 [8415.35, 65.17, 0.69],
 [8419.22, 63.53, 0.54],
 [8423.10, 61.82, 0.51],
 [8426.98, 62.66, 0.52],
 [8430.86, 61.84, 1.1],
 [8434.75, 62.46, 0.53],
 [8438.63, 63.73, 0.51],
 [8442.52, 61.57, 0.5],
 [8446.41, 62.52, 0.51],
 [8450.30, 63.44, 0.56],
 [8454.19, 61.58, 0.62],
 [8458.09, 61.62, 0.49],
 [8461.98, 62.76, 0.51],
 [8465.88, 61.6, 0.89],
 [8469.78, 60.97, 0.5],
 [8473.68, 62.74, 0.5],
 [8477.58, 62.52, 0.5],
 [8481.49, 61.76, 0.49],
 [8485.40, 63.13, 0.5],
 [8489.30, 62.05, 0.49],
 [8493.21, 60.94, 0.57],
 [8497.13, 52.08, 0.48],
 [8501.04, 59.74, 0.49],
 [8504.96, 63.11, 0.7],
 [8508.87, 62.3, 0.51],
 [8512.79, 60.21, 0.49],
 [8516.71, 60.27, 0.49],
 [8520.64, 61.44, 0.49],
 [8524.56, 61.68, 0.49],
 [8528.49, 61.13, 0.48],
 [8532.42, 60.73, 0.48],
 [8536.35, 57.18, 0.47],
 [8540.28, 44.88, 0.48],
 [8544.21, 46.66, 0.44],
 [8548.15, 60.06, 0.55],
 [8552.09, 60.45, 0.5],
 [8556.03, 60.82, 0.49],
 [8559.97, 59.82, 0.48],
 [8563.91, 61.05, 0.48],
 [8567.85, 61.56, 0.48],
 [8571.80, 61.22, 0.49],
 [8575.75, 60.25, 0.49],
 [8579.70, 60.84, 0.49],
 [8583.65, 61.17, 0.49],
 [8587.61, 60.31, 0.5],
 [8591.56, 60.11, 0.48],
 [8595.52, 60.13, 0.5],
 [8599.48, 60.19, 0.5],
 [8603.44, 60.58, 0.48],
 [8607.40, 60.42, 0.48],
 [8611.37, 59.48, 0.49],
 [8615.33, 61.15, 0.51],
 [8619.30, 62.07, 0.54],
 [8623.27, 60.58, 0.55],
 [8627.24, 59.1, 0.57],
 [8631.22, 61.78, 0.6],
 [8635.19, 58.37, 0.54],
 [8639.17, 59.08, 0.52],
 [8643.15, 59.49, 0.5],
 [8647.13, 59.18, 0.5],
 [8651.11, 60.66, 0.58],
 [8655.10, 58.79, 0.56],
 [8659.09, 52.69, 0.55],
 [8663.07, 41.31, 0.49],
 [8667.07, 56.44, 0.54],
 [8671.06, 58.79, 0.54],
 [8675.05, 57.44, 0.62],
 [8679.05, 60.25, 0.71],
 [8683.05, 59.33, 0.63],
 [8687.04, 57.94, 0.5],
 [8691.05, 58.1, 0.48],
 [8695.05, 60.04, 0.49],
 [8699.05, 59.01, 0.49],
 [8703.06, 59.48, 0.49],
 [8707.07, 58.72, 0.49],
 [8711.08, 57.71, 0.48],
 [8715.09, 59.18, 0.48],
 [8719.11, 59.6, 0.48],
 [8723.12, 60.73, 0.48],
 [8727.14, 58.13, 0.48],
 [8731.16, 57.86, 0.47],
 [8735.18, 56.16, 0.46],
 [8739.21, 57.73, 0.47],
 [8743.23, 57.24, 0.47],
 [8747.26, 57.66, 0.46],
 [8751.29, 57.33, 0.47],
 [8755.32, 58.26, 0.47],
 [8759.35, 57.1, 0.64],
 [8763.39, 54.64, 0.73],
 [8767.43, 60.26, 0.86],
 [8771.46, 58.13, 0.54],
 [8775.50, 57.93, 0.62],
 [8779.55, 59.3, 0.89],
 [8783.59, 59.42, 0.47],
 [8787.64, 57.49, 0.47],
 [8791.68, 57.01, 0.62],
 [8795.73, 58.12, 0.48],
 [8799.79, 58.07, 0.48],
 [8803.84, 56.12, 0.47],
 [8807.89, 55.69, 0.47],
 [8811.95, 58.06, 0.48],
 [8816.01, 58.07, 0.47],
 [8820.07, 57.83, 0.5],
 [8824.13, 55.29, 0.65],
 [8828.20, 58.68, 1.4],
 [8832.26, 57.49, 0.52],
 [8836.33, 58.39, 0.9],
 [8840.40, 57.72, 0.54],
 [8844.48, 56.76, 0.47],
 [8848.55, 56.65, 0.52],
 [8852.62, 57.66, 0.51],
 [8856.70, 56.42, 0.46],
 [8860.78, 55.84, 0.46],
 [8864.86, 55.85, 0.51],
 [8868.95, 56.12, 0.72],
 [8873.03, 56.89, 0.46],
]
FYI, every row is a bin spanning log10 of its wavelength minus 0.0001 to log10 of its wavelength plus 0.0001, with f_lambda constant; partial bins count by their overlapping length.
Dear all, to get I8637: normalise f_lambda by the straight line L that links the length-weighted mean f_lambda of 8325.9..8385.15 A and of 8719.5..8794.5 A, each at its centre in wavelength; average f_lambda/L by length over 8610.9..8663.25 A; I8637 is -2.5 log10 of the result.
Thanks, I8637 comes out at 0.02 mag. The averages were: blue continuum 63.8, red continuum 58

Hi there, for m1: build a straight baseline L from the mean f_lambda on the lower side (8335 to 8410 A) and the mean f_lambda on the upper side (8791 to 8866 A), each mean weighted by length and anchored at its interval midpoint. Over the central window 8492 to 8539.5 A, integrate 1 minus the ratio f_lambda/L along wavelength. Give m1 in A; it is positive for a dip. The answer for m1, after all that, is 1.7 A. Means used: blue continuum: 64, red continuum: 57.2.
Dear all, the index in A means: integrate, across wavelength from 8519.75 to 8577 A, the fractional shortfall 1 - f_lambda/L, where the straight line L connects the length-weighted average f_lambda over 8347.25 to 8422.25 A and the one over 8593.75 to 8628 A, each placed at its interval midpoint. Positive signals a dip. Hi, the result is 2.7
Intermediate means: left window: 63.9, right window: 60.5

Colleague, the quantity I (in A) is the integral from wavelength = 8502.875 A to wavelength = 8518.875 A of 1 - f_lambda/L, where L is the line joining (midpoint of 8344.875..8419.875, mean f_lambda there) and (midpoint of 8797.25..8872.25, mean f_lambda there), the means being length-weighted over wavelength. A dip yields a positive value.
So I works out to 0.1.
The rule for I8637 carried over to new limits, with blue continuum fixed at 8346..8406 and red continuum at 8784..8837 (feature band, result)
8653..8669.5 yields 0.14 mag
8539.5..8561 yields 0.10 mag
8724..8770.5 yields 0.02 mag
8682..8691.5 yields 0.02 mag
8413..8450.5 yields 0.01 mag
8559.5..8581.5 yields 0.00 mag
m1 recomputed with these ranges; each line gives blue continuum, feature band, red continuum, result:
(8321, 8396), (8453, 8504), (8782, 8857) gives 0.89 A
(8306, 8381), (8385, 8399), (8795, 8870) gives -0.27 A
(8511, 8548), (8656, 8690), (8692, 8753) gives 1.42 A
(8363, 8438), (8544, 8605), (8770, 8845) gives 1.00 A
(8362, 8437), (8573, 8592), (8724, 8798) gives 0.02 A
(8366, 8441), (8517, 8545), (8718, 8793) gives 2.13 A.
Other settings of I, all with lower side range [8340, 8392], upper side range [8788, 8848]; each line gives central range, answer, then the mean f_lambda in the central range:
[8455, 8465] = 0.1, 62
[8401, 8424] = -0.1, 63.5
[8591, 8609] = 0.1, 60.3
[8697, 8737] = 0.1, 58.7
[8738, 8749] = 0.2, 57.5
